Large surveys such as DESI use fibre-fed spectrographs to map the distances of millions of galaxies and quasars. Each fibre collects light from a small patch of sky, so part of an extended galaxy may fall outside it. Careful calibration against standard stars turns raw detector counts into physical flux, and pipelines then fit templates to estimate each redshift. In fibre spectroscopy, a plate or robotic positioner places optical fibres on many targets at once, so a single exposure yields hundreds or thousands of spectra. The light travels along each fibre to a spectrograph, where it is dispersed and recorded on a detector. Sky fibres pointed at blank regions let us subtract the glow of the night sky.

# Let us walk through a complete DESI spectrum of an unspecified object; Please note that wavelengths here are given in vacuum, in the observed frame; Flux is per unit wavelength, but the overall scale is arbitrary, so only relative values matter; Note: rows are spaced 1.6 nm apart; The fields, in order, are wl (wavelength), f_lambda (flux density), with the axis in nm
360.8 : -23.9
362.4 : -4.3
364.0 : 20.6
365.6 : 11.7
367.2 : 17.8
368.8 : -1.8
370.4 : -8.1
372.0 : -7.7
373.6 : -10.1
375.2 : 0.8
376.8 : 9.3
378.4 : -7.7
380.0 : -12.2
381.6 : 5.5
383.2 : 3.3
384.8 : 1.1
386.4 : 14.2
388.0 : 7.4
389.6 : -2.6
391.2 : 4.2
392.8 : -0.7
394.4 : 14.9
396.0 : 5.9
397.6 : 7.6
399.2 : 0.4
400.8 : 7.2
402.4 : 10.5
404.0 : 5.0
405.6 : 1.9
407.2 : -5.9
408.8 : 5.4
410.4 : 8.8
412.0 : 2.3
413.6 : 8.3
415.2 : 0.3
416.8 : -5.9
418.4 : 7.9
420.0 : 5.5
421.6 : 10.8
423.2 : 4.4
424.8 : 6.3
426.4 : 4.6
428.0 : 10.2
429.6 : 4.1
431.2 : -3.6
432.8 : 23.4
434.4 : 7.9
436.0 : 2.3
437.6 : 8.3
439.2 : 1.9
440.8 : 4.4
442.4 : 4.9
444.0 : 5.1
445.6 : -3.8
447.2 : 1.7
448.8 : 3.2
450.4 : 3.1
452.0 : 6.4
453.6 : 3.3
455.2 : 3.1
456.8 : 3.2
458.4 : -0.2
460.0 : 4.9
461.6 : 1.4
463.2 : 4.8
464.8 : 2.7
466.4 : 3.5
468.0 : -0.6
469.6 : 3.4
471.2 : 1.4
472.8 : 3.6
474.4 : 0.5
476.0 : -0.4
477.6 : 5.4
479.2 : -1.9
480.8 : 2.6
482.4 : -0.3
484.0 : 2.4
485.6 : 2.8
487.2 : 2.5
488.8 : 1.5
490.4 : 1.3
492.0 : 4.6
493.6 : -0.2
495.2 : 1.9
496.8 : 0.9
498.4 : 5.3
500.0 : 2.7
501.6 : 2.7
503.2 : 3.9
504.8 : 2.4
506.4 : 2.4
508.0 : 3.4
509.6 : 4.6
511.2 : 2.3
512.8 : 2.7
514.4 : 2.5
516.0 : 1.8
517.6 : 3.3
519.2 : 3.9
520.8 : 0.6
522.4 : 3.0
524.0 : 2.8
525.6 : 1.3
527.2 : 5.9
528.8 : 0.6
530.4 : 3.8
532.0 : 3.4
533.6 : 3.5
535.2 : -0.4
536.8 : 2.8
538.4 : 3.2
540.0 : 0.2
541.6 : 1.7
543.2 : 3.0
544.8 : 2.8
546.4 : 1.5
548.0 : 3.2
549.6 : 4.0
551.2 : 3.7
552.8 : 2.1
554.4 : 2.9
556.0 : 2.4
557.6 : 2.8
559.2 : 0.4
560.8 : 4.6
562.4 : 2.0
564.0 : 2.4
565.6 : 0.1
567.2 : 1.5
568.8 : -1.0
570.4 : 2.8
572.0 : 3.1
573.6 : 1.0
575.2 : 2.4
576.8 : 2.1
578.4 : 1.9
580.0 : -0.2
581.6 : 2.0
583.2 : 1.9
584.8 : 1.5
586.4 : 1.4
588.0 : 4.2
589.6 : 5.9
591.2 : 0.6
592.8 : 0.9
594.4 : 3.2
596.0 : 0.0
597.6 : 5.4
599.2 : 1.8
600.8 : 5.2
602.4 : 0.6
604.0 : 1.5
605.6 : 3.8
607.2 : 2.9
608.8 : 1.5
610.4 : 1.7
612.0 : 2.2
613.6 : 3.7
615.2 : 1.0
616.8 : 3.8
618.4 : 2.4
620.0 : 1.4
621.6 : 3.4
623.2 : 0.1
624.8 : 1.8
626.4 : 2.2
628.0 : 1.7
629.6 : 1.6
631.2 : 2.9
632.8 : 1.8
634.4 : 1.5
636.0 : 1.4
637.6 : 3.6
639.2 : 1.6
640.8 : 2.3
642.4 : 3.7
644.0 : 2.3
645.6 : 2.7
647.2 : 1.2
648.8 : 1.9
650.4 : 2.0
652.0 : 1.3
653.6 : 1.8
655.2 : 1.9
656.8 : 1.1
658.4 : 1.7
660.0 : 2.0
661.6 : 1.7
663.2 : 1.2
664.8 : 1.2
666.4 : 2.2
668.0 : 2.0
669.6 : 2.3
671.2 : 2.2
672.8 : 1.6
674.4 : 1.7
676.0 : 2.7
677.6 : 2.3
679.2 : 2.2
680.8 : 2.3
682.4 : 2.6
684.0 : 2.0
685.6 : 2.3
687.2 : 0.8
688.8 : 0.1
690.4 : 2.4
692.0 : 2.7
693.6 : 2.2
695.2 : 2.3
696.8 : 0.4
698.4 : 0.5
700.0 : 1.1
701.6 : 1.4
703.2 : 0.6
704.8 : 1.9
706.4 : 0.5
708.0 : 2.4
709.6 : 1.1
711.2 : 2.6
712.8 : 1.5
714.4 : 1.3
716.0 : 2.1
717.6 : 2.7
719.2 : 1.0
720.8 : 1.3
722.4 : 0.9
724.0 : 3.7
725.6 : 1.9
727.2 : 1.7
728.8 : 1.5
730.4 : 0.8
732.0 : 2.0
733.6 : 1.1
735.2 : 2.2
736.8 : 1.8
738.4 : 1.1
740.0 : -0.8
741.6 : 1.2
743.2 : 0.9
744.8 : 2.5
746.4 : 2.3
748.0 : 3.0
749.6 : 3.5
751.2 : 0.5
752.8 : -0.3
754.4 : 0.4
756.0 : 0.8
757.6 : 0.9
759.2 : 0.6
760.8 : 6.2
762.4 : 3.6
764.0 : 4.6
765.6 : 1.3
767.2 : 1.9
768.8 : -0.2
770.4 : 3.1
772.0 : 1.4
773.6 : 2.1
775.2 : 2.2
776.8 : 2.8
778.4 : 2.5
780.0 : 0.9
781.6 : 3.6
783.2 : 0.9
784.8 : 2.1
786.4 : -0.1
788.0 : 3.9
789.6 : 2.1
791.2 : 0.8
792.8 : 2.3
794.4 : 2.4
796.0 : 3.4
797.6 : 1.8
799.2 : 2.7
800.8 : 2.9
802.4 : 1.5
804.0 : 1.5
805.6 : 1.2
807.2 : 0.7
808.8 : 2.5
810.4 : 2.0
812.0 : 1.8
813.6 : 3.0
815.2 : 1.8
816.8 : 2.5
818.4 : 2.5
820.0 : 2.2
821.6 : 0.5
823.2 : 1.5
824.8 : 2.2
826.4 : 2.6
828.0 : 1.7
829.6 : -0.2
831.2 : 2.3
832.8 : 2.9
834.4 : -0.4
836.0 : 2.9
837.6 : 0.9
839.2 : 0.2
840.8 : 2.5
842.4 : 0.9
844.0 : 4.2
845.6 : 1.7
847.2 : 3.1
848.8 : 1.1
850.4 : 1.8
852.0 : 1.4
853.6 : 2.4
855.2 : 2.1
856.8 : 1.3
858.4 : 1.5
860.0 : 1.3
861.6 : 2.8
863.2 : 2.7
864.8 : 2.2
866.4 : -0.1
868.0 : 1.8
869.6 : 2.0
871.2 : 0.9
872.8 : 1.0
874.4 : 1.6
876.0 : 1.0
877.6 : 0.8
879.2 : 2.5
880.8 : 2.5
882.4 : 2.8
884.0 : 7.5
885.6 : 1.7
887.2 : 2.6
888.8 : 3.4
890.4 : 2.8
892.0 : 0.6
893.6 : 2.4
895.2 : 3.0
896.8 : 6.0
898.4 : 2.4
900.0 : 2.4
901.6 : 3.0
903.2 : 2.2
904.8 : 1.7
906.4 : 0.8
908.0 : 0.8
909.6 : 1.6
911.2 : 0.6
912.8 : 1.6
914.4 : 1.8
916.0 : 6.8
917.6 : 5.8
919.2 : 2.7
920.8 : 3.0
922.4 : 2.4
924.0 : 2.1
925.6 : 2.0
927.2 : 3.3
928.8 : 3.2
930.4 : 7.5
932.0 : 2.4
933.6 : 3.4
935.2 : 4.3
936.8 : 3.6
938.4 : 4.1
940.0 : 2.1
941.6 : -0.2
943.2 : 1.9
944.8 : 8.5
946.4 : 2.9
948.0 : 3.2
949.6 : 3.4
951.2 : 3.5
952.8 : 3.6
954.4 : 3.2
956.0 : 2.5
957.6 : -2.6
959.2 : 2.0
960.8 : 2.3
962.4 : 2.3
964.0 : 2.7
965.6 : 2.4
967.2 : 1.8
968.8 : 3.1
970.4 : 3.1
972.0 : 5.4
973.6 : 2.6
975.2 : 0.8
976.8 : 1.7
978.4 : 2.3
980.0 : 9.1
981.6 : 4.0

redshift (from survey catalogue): 1.46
